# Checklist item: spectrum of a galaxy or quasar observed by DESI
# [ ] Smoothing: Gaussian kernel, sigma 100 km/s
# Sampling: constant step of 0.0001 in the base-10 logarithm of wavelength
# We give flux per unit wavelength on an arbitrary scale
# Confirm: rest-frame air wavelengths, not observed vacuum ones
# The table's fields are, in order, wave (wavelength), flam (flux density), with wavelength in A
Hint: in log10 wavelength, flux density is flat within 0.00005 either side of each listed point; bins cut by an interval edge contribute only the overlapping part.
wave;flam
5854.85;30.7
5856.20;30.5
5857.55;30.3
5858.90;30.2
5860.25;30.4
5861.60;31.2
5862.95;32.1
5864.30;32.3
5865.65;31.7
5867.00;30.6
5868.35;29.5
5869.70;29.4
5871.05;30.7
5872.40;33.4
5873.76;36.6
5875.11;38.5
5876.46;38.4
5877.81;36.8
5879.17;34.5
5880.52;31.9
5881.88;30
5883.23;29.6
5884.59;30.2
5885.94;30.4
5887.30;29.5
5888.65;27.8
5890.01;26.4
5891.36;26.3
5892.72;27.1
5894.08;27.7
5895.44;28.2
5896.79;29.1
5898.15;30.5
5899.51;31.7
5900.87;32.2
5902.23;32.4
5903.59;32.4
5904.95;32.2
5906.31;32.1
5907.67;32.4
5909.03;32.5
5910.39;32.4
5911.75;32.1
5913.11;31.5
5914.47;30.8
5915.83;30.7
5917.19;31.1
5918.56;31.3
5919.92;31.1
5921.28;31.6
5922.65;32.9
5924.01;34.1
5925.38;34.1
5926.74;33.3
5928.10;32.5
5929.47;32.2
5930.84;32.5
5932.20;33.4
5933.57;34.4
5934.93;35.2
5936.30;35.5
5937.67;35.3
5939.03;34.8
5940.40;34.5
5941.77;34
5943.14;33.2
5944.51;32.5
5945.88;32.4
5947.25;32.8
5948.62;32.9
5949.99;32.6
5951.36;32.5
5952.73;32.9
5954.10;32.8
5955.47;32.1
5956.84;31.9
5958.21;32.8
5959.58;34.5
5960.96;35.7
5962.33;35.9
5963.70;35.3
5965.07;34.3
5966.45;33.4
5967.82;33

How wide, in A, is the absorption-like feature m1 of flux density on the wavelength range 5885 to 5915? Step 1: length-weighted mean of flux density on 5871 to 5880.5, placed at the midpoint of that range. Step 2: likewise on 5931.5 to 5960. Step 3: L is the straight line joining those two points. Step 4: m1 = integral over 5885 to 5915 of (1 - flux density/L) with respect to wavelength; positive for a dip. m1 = 3.89 A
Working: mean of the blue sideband 35.6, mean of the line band 30.4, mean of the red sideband 33.5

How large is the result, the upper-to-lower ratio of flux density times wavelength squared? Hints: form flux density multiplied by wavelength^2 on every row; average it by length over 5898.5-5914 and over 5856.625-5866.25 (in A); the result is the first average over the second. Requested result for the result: 1.0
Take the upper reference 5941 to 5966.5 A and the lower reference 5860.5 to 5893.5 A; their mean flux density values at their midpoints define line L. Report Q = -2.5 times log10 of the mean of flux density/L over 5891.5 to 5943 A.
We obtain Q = 0.011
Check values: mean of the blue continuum 31.4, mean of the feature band 32.2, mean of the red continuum 33.4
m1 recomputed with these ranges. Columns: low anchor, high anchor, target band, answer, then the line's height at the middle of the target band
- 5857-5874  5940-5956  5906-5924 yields 0.25 A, 32.3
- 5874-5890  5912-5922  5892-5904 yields 0.66 A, 31.8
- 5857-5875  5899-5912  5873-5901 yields 0.75 A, 32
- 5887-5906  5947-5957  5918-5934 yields -0.81 A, 31.2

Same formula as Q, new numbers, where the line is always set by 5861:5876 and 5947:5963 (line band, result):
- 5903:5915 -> 0.03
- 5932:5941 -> -0.05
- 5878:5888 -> 0.05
